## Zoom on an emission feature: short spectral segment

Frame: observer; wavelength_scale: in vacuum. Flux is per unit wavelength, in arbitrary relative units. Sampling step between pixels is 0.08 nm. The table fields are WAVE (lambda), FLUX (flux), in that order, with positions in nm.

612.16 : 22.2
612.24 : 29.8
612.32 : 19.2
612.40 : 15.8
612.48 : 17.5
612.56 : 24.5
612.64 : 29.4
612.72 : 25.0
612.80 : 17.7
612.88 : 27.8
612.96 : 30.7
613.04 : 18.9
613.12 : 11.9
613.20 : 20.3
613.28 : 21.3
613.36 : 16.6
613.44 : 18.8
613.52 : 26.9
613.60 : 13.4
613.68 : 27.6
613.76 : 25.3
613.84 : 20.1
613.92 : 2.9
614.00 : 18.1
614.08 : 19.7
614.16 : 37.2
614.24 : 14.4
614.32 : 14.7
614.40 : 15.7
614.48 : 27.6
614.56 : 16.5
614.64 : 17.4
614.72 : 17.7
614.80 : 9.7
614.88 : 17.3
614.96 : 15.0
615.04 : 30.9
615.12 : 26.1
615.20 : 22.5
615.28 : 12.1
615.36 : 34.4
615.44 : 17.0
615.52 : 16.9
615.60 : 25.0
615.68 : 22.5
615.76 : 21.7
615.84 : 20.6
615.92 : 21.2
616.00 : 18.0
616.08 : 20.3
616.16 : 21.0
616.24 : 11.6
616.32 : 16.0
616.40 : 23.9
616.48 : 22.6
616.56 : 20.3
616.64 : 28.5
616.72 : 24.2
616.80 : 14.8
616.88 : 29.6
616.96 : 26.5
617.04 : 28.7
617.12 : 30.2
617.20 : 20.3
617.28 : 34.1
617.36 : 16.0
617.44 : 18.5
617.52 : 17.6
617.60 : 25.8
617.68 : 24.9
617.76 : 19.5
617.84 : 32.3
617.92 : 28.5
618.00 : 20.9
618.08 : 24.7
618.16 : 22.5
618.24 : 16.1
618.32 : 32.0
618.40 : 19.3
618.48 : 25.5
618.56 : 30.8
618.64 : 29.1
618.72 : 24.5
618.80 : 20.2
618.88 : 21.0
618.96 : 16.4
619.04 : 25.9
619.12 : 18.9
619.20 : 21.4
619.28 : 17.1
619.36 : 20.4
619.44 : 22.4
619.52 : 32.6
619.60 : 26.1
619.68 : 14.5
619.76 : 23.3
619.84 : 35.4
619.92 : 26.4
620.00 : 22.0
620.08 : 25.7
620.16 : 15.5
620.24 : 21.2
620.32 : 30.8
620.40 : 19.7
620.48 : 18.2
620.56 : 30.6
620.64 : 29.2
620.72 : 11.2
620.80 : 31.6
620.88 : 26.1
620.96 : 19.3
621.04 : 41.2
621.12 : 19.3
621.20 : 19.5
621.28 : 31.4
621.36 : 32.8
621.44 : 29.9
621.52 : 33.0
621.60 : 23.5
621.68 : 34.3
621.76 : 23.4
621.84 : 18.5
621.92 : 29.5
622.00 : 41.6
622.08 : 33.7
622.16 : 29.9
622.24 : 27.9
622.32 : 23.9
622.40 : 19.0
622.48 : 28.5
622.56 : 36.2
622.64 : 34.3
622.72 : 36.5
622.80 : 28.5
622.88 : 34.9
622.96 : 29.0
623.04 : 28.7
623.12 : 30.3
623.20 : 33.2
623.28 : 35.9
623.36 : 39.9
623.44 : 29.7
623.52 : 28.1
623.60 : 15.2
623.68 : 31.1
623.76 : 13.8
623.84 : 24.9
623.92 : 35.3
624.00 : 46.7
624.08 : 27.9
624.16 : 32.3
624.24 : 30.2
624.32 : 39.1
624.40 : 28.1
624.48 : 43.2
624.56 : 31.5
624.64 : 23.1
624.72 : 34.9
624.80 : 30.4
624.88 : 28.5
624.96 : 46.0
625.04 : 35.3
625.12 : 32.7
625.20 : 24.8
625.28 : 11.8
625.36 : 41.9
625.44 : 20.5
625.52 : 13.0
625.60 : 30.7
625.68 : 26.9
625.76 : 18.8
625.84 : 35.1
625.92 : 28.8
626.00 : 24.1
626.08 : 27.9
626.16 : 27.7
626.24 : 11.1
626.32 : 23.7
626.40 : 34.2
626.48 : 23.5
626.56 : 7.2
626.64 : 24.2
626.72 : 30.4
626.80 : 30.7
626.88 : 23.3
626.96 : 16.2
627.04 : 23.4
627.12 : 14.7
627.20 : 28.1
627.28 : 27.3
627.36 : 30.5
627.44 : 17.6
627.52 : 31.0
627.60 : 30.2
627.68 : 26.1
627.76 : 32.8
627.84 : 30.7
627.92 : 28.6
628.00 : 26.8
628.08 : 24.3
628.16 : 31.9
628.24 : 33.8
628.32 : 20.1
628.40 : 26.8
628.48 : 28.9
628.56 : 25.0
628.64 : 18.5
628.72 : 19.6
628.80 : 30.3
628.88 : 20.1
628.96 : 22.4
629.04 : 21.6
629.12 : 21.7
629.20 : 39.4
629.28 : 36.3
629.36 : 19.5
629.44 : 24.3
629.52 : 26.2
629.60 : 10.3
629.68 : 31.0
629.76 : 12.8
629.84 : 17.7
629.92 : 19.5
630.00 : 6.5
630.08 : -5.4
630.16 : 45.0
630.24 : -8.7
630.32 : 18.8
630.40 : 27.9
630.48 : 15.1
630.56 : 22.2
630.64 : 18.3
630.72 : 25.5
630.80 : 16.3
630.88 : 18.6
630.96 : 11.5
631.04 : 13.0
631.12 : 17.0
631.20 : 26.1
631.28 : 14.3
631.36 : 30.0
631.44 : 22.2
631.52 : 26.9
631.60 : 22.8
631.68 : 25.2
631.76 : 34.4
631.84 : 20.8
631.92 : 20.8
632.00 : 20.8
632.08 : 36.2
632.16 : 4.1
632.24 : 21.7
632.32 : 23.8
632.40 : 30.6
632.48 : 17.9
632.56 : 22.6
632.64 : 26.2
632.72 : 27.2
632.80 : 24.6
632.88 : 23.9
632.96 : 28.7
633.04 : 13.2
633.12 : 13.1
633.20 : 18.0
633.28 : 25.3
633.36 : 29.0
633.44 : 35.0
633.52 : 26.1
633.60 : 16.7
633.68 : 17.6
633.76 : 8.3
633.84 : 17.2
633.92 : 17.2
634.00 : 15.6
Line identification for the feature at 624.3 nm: Mg II 2798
